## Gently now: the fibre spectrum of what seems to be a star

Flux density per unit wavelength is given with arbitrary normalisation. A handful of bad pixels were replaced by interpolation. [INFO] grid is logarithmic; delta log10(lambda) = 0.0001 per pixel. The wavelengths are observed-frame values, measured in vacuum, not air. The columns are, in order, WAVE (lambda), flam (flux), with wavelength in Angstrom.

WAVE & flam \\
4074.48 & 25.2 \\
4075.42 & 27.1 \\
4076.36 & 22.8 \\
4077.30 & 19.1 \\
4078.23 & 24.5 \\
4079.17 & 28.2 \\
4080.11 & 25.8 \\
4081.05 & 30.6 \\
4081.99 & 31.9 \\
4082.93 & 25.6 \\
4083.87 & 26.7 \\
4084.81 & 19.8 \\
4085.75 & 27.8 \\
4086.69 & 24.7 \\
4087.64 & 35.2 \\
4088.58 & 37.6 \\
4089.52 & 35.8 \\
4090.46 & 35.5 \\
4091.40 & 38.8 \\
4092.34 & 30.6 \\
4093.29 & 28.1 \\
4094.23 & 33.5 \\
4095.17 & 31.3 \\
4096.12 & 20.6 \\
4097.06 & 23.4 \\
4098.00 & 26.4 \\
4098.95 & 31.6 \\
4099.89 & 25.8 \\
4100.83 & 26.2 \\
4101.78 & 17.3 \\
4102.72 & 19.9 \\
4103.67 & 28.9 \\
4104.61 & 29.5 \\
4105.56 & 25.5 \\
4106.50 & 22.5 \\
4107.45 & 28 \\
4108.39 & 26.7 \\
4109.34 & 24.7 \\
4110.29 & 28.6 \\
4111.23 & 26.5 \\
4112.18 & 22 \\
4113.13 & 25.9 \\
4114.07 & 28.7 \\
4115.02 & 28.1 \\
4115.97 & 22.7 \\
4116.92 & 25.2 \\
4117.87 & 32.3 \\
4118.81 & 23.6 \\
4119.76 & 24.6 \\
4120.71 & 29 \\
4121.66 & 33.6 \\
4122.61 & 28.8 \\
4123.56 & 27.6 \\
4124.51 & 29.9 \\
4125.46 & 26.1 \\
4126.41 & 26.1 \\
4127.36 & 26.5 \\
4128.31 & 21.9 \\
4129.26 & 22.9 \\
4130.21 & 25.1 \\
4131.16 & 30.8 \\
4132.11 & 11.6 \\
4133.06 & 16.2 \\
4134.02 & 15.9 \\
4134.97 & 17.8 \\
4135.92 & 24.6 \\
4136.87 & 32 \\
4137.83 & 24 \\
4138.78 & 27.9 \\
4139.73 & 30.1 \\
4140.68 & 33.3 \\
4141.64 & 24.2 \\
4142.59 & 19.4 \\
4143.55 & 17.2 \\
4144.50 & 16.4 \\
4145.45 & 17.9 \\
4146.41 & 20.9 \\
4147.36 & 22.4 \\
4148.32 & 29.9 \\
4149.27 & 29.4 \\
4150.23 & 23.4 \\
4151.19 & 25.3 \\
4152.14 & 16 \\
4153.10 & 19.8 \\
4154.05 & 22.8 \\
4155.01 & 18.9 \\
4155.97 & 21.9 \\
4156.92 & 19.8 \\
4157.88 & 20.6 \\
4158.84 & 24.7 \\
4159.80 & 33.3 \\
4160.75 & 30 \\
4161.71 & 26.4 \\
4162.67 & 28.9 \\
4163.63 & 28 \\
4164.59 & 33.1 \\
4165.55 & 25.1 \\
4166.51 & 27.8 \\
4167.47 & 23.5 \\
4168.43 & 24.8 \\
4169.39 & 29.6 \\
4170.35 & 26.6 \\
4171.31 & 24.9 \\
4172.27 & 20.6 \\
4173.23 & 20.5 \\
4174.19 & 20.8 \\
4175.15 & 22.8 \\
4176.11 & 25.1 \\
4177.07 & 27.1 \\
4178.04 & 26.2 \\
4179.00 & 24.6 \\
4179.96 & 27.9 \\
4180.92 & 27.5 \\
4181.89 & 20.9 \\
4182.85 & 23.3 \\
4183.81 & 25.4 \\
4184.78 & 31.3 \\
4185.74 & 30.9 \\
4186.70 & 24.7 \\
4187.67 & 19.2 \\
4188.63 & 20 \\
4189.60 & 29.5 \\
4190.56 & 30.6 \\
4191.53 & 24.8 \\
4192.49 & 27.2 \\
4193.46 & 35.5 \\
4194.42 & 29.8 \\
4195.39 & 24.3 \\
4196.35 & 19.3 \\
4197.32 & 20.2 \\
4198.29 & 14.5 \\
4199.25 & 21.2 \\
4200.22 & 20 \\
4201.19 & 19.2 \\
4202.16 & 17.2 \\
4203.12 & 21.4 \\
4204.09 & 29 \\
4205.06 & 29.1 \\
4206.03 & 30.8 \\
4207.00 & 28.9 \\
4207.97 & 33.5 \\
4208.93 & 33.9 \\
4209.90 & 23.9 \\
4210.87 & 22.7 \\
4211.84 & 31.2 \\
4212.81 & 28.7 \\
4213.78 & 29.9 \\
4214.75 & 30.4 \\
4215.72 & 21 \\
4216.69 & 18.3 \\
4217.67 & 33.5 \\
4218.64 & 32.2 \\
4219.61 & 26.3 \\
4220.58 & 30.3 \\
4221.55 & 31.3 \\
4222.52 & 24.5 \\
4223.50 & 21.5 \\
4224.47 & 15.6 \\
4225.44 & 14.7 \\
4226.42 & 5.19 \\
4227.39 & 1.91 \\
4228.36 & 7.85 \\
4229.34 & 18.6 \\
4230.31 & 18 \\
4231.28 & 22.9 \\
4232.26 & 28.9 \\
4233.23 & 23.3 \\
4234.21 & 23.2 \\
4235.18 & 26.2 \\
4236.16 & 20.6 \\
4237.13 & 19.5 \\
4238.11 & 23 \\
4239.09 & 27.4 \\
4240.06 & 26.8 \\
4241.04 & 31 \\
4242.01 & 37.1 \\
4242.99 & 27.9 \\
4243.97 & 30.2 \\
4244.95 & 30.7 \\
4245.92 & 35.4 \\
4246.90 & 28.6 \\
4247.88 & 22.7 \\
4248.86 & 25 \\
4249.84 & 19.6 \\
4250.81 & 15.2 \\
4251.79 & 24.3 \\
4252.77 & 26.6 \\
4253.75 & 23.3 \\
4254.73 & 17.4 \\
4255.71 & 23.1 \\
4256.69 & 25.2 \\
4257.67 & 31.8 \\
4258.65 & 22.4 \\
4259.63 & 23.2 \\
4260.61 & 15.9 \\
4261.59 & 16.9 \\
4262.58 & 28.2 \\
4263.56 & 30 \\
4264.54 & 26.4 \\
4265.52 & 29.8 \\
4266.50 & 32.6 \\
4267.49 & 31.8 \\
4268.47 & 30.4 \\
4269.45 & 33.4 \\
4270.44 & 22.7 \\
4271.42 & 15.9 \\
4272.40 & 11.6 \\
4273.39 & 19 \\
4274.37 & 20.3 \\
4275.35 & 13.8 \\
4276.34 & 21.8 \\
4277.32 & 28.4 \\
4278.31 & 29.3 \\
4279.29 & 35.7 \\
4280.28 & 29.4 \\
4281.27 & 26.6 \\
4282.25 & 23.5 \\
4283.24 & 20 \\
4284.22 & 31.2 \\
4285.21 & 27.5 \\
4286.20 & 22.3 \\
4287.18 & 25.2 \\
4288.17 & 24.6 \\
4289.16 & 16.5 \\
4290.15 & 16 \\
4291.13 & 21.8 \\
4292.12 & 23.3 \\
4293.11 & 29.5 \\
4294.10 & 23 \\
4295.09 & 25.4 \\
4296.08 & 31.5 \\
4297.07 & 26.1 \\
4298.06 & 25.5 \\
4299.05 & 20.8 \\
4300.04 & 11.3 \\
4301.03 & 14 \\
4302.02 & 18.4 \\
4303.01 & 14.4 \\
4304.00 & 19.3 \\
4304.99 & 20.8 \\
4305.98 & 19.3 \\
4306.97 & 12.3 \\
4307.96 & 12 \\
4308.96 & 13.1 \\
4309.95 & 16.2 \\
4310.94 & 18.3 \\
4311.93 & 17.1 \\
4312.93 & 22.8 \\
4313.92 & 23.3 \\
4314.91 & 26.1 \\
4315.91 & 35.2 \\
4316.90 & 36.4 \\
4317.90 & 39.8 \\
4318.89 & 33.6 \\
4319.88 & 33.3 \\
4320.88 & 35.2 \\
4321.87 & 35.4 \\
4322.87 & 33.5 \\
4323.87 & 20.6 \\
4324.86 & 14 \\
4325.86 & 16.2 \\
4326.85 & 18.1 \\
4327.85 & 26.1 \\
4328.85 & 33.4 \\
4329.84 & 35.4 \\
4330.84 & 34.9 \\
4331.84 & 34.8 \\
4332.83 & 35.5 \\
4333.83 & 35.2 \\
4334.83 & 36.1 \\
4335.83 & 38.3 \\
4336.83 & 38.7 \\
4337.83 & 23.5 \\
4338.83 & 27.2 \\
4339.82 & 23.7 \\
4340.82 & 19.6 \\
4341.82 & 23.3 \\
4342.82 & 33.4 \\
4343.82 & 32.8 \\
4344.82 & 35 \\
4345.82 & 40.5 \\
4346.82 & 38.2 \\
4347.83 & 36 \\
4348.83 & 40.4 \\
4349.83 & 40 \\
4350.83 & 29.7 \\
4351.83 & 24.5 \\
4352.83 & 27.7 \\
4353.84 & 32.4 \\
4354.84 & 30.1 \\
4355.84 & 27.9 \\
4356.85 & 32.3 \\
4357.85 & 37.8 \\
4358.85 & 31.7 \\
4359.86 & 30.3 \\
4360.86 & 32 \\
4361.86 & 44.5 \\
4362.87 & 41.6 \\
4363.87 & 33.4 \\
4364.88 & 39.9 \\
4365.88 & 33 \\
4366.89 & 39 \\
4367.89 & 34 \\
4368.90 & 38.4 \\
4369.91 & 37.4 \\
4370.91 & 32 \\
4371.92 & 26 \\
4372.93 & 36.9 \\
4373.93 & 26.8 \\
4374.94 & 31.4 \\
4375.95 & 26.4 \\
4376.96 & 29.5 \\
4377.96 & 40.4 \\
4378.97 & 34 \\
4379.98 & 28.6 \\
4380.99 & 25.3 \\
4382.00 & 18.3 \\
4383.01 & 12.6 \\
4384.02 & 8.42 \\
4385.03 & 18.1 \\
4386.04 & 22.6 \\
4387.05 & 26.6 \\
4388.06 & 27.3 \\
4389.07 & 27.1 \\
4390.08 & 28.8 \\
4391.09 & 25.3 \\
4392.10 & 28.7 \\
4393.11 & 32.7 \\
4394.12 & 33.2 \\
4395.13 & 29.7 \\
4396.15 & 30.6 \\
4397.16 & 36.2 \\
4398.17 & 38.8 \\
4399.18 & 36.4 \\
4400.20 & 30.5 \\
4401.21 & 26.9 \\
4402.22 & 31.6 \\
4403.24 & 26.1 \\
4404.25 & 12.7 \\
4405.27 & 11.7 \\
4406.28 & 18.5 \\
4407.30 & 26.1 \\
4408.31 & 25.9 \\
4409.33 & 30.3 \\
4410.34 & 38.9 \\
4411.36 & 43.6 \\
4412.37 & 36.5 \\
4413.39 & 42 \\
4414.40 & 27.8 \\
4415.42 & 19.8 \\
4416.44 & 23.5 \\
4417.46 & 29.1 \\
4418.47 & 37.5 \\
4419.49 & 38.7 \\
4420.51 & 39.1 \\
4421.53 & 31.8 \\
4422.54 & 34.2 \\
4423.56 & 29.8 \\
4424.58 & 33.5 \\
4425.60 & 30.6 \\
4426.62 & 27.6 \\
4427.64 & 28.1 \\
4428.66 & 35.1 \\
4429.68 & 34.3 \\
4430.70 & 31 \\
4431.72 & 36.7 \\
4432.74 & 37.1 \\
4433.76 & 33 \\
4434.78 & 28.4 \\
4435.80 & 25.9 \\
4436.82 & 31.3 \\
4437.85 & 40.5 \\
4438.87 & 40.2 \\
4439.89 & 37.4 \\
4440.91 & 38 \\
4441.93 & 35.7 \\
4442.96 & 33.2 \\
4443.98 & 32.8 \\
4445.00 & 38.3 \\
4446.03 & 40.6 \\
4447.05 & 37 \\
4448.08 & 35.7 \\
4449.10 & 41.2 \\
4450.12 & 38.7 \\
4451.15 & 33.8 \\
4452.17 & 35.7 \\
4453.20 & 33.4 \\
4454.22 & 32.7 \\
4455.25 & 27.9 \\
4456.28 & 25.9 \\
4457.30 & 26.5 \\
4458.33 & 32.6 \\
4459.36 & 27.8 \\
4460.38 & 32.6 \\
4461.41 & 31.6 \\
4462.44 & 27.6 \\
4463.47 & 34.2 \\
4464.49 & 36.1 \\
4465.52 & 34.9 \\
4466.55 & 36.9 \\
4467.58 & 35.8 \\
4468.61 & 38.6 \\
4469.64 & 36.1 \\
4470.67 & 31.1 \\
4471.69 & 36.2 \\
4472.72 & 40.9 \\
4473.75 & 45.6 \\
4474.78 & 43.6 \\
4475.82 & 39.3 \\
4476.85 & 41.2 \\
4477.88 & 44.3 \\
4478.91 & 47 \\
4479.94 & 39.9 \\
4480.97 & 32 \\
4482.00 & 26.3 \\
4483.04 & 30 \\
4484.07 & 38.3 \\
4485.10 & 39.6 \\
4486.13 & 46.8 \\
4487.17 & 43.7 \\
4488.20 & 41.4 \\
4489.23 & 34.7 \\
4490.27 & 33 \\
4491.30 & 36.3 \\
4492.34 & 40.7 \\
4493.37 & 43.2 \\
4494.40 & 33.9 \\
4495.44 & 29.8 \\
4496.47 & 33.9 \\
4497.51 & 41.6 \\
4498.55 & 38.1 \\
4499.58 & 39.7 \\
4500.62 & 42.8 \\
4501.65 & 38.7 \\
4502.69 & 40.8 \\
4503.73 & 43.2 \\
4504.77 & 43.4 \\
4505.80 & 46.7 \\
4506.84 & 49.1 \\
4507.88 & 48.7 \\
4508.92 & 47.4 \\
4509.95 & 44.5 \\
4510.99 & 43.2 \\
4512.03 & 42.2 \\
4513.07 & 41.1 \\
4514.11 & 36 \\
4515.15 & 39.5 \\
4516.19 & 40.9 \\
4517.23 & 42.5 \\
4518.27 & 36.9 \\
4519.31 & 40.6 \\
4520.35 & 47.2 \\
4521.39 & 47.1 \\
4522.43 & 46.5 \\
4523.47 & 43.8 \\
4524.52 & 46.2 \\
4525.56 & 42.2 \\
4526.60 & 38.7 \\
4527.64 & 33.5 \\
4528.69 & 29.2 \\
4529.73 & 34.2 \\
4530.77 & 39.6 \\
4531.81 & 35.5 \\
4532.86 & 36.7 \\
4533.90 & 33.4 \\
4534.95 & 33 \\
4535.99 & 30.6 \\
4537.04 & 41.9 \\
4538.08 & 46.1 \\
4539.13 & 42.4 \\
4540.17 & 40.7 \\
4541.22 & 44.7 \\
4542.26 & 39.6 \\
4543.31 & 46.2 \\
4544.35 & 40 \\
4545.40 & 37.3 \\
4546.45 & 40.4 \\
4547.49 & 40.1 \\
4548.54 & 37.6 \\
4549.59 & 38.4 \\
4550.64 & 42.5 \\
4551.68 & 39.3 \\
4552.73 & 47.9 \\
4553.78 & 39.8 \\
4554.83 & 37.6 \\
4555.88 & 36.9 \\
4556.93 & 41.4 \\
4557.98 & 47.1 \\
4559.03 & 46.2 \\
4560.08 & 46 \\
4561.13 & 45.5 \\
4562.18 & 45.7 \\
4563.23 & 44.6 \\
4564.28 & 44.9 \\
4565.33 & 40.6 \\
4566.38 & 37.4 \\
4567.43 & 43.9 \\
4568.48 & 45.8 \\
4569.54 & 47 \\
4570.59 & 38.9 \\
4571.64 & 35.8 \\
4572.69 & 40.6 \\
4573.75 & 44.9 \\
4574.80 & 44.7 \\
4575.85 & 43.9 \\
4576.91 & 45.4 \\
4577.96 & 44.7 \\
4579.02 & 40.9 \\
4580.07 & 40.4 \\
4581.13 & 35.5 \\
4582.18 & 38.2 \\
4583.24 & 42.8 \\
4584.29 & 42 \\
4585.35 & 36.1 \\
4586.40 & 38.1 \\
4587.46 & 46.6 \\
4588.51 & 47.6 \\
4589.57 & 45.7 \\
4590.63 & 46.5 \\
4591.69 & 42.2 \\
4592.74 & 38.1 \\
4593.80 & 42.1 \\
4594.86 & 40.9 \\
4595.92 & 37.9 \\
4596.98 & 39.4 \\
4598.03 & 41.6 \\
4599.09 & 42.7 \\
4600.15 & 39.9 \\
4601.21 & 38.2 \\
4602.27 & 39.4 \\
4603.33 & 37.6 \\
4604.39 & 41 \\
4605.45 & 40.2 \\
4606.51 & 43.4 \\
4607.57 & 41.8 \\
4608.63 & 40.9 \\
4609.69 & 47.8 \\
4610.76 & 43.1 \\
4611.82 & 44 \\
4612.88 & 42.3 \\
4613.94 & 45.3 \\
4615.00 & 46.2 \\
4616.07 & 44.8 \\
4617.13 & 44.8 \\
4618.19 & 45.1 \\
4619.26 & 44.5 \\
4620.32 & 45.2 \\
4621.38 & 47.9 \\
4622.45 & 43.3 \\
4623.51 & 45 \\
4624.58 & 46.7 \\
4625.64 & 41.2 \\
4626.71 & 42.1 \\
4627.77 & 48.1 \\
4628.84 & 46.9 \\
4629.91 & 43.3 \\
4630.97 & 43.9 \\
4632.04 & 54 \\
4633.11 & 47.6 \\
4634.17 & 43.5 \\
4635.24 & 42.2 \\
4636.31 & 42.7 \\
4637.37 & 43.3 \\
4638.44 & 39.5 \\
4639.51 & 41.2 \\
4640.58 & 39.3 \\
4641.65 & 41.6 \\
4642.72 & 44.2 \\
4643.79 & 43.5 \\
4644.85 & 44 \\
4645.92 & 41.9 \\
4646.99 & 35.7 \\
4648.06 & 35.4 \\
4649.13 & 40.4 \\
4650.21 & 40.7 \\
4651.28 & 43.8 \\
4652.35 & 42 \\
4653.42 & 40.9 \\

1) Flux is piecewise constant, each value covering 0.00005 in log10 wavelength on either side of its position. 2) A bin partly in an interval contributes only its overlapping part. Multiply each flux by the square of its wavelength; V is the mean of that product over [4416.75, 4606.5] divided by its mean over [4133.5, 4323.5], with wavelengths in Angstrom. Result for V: 1.82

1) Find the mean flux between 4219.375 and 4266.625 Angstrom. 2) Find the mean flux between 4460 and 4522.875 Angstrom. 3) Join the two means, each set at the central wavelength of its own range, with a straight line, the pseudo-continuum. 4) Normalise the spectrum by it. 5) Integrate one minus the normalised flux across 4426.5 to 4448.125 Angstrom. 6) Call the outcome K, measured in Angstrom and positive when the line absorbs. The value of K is 0.9 Angstrom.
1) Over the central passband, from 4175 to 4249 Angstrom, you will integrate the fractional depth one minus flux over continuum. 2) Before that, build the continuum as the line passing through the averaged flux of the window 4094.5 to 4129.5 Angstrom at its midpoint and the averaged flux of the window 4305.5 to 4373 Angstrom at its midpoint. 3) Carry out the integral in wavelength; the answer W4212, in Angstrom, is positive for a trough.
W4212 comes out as 8.4 Angstrom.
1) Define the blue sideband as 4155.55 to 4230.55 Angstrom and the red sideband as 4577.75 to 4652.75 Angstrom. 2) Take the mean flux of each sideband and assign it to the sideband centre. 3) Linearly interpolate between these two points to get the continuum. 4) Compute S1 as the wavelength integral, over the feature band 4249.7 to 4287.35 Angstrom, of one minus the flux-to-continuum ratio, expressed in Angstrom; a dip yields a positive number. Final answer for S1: 4.54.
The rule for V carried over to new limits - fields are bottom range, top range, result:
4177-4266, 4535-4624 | 2.01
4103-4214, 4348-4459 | 1.41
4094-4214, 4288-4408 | 1.22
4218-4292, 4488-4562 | 1.92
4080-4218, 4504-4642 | 1.99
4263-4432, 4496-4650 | 1.64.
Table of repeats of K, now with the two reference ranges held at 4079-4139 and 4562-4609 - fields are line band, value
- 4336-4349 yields 0.9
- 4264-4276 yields 2.9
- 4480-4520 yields -0.8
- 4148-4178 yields 3.7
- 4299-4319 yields 7.3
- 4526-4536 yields 1.3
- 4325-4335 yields 1.2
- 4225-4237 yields 5.1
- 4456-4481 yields 1.3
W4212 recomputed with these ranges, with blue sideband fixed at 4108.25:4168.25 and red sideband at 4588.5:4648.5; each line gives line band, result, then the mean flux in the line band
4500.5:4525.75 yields -2.8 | 43.3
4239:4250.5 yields 0.2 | 28.4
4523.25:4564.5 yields -0.3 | 40.4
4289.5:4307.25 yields 5.8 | 20.8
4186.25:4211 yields 1.9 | 25.1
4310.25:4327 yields 2.4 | 27.1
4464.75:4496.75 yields -0.2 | 37.9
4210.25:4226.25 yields 1.5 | 25.3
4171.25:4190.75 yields 1.2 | 24.9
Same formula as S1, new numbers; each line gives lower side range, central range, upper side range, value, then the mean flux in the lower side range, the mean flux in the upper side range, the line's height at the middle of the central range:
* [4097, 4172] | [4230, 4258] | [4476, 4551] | 3.8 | 25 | 40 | 29.4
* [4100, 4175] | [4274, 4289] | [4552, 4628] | 2.6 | 24.8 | 42.6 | 30.5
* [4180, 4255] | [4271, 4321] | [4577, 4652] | 9.1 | 24.6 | 42.6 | 28.1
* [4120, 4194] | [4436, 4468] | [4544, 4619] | 2.2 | 25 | 42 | 36.8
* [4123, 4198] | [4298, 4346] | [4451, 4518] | 8.0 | 24.6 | 37.9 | 31.3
